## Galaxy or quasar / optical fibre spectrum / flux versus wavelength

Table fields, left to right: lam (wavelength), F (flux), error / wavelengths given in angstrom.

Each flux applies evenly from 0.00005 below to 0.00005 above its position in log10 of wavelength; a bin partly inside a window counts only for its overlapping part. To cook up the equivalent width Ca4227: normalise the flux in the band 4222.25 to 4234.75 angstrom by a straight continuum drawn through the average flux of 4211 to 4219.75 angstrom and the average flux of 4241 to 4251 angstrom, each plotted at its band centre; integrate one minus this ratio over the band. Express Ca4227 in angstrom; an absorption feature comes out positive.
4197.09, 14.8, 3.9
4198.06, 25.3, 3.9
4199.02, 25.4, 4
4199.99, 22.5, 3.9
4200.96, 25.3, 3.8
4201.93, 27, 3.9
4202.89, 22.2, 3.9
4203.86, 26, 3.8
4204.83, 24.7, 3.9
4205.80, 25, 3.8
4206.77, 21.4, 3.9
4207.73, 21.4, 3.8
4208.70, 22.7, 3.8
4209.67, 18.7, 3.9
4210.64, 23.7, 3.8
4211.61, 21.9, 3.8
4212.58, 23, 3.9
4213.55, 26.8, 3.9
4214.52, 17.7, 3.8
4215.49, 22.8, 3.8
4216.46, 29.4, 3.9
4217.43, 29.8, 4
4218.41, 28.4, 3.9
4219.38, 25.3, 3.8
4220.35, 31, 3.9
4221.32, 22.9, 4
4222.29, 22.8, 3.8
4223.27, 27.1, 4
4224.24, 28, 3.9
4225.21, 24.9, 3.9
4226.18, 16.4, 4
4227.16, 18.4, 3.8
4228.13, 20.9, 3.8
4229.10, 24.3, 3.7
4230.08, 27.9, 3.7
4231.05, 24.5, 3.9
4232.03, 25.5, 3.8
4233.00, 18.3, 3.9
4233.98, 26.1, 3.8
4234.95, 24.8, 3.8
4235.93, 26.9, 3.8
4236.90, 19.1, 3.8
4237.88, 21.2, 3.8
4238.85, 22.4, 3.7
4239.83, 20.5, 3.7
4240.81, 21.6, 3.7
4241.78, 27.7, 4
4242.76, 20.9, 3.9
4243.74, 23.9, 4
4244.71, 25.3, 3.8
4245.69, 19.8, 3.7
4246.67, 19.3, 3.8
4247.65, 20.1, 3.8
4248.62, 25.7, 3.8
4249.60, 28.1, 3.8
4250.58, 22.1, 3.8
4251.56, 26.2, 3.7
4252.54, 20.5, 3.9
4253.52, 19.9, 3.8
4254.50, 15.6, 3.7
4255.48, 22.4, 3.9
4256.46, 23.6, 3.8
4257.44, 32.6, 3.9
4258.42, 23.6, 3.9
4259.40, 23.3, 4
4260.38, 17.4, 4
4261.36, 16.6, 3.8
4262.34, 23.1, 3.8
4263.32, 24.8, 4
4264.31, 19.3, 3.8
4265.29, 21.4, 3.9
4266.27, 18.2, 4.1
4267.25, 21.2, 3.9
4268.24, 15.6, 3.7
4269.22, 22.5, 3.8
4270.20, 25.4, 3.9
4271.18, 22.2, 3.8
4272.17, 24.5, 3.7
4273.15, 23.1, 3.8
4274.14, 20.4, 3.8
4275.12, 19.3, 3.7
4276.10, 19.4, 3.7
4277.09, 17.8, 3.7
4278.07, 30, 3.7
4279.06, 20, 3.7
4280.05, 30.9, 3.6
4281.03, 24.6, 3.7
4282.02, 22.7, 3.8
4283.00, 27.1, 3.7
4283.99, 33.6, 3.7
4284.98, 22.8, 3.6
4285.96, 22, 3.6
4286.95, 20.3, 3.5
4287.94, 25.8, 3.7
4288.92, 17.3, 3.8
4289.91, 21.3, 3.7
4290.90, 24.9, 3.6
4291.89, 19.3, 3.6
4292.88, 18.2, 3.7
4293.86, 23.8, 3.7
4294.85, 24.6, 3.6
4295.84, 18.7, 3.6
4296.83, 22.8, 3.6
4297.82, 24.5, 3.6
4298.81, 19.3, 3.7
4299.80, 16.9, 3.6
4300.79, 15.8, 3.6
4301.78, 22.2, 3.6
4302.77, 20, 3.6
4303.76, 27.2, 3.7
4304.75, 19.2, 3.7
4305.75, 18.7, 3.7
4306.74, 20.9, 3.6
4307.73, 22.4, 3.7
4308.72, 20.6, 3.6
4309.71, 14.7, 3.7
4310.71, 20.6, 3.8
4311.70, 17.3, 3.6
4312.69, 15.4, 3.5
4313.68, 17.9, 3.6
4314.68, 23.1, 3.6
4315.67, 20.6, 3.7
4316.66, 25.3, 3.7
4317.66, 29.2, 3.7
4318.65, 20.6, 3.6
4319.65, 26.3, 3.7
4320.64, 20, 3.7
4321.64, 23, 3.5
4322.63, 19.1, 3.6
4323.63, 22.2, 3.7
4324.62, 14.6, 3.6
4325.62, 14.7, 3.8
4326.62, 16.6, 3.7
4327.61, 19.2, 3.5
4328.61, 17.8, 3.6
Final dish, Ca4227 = 0.4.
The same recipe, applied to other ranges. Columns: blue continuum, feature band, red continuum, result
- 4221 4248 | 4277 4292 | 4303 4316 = -2.3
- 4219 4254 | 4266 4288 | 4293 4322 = -1.0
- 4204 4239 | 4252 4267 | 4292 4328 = 0.6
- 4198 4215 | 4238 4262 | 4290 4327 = -0.3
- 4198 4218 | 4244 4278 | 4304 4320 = 0.7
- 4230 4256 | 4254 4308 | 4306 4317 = -2.3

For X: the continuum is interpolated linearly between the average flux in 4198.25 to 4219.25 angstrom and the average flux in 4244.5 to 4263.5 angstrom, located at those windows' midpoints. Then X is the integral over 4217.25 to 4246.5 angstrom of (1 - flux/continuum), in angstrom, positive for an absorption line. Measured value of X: -0.6 angstrom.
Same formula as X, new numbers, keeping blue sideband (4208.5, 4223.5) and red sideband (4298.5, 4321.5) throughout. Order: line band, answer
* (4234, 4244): 0.3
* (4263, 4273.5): 0.4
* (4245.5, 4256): 0.6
